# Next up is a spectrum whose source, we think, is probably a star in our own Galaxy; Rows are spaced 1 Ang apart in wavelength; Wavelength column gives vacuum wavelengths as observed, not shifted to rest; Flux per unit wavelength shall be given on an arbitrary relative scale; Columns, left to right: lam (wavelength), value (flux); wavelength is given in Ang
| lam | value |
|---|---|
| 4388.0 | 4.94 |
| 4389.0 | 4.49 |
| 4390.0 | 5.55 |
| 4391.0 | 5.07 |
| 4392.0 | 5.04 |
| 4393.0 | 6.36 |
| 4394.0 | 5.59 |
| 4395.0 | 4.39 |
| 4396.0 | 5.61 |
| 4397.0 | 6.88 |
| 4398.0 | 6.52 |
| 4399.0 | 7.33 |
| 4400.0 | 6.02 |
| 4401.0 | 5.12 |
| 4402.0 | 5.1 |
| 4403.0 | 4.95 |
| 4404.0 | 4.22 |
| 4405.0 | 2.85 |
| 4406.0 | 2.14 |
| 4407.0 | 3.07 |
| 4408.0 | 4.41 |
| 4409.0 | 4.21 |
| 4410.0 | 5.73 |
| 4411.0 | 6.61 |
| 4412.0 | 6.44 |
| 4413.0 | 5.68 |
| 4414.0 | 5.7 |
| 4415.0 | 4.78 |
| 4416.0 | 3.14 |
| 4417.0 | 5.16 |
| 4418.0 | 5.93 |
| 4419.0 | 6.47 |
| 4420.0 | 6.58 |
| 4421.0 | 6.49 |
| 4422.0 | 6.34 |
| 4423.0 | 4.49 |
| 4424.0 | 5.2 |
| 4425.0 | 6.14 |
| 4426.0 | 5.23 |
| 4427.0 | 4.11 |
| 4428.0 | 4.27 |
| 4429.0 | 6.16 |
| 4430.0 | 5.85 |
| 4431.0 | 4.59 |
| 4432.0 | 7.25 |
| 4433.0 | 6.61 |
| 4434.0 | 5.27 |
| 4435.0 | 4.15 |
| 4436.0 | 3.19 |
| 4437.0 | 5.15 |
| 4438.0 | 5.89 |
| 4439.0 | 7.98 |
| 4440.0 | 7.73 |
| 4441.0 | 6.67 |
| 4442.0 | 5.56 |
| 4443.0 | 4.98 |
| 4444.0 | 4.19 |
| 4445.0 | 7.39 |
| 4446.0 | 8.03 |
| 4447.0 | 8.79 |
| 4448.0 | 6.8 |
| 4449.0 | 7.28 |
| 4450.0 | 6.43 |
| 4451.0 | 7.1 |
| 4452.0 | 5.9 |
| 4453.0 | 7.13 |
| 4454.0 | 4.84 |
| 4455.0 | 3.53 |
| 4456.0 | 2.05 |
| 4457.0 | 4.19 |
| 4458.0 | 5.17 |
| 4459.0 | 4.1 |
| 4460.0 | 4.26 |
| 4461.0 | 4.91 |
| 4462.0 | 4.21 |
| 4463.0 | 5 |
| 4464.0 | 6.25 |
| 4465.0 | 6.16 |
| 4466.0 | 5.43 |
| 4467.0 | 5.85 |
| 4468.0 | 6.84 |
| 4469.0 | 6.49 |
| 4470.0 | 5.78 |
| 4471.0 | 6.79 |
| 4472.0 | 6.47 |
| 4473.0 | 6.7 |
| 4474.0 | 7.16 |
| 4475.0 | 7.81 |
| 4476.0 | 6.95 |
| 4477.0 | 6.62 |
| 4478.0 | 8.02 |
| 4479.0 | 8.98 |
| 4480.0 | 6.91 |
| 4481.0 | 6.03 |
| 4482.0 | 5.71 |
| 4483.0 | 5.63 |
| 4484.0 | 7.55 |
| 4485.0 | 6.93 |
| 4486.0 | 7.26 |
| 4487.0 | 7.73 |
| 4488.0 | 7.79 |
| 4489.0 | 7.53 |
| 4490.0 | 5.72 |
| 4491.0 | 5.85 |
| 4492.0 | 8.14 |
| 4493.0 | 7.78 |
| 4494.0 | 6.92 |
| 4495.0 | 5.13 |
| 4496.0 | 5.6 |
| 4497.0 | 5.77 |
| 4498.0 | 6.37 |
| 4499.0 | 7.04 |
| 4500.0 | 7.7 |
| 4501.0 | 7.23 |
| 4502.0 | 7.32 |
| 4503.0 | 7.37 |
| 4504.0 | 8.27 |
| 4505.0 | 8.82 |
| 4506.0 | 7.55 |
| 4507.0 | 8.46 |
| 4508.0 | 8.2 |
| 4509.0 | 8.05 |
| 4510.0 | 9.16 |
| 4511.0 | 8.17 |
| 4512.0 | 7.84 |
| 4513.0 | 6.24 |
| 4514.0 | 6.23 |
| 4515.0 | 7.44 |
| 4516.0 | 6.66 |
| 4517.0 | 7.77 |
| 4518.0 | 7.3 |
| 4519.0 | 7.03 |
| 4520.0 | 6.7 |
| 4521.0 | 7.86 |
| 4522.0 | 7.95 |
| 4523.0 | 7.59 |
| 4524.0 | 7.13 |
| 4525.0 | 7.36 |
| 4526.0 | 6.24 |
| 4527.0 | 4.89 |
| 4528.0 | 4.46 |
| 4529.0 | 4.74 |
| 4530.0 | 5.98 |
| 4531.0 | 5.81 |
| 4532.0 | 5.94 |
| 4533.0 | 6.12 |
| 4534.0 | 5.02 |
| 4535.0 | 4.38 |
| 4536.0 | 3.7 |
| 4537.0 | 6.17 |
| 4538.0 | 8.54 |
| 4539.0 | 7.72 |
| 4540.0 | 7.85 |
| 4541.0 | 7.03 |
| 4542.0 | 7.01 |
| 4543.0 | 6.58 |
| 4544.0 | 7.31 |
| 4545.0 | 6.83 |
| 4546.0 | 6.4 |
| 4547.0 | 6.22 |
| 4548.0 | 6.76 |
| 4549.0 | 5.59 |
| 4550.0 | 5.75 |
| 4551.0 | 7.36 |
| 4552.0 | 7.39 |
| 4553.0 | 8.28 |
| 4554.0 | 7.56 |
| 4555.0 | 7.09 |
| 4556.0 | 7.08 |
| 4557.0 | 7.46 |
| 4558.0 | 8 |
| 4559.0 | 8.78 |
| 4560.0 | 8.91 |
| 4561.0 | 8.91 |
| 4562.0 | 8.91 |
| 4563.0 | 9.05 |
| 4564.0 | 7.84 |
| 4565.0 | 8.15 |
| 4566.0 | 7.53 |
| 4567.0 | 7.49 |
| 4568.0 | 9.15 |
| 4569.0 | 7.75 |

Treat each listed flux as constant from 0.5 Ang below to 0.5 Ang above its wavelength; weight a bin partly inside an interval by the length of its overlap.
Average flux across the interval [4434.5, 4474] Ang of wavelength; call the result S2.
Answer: 5.8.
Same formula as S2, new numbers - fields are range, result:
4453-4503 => 6.27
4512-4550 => 6.51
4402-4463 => 5.39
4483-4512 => 7.32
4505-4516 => 7.73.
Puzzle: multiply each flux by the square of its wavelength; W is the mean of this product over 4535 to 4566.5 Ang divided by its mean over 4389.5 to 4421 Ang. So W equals 1.48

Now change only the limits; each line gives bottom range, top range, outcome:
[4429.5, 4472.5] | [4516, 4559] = 1.20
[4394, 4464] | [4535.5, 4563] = 1.41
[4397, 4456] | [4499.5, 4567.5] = 1.34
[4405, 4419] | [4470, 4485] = 1.47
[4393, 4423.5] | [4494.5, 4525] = 1.45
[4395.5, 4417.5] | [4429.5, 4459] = 1.17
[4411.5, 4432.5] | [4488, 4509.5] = 1.35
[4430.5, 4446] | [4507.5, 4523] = 1.33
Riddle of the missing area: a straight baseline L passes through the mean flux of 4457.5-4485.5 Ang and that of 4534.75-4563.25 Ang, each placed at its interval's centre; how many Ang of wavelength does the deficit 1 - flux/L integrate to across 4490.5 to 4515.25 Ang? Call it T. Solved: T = -2.5 Ang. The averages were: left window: 6.24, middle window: 7.3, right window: 7.2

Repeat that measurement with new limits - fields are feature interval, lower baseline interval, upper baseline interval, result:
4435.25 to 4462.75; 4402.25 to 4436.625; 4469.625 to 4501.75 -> 0.93 Ang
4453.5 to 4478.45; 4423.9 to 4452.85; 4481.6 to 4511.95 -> 3.64 Ang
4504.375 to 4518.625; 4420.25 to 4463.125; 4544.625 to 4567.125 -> -1.94 Ang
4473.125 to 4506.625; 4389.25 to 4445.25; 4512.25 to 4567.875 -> -3.91 Ang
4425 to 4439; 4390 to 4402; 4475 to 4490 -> 2.17 Ang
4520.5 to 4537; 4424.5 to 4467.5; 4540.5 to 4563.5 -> 2.46 Ang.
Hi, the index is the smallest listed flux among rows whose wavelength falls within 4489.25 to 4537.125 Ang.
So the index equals 3.7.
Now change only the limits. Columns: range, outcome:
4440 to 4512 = 2.05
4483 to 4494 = 5.63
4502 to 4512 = 7.32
